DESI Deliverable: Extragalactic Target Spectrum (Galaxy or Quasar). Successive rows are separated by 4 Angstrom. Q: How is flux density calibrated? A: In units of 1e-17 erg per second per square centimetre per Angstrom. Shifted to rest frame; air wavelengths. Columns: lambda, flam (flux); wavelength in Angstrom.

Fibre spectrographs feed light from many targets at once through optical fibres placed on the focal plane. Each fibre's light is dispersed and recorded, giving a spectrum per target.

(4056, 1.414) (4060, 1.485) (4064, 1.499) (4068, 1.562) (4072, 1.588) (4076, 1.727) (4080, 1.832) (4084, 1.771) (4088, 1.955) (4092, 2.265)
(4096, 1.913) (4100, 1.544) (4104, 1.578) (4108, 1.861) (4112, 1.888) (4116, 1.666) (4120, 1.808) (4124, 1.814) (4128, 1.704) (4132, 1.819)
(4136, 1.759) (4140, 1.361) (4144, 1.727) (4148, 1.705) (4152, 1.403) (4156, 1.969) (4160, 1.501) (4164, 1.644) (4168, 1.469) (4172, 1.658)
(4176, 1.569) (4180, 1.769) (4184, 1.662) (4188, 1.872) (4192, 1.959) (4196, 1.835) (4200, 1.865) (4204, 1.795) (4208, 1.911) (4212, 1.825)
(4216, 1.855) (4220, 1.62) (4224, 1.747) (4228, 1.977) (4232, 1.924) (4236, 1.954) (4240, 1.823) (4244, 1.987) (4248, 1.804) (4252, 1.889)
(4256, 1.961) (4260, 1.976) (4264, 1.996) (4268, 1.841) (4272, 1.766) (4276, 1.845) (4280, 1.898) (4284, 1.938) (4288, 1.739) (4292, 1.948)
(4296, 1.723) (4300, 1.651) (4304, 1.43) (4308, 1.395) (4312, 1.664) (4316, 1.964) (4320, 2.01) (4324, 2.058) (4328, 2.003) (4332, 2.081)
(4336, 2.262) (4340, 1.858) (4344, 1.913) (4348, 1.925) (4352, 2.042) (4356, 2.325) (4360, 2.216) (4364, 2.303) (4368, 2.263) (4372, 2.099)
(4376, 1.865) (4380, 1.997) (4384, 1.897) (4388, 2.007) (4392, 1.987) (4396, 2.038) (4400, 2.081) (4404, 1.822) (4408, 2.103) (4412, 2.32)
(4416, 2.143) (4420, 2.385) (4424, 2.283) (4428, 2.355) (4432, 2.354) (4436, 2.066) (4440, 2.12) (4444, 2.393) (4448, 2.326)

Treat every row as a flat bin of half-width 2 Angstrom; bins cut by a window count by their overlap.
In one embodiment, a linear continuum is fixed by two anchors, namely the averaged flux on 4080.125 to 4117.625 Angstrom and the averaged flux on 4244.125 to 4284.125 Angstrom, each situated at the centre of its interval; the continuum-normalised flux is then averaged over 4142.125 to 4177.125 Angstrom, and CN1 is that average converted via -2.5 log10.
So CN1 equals 0.14 mag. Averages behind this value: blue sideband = 1.83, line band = 1.63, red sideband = 1.89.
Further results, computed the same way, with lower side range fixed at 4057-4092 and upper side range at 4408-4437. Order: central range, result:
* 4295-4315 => 0.294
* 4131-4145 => 0.097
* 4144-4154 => 0.150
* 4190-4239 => 0.043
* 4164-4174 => 0.175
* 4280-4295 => 0.100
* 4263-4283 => 0.089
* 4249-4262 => 0.036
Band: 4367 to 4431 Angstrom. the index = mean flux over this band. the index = 2.1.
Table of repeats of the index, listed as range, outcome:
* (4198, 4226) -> 1.8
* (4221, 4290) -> 1.88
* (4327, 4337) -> 2.11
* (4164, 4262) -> 1.82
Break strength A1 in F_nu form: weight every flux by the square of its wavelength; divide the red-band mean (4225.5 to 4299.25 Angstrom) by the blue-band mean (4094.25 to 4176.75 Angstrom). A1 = 1.19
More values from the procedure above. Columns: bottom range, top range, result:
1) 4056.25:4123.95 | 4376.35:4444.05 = 1.42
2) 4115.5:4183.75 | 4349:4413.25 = 1.39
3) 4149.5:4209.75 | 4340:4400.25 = 1.30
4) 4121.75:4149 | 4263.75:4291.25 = 1.17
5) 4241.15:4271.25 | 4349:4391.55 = 1.15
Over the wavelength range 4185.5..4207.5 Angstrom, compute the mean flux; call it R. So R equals 1.86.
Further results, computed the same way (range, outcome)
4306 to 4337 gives 1.92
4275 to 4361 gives 1.9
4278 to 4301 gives 1.82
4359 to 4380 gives 2.13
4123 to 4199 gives 1.7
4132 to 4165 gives 1.64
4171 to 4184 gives 1.67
